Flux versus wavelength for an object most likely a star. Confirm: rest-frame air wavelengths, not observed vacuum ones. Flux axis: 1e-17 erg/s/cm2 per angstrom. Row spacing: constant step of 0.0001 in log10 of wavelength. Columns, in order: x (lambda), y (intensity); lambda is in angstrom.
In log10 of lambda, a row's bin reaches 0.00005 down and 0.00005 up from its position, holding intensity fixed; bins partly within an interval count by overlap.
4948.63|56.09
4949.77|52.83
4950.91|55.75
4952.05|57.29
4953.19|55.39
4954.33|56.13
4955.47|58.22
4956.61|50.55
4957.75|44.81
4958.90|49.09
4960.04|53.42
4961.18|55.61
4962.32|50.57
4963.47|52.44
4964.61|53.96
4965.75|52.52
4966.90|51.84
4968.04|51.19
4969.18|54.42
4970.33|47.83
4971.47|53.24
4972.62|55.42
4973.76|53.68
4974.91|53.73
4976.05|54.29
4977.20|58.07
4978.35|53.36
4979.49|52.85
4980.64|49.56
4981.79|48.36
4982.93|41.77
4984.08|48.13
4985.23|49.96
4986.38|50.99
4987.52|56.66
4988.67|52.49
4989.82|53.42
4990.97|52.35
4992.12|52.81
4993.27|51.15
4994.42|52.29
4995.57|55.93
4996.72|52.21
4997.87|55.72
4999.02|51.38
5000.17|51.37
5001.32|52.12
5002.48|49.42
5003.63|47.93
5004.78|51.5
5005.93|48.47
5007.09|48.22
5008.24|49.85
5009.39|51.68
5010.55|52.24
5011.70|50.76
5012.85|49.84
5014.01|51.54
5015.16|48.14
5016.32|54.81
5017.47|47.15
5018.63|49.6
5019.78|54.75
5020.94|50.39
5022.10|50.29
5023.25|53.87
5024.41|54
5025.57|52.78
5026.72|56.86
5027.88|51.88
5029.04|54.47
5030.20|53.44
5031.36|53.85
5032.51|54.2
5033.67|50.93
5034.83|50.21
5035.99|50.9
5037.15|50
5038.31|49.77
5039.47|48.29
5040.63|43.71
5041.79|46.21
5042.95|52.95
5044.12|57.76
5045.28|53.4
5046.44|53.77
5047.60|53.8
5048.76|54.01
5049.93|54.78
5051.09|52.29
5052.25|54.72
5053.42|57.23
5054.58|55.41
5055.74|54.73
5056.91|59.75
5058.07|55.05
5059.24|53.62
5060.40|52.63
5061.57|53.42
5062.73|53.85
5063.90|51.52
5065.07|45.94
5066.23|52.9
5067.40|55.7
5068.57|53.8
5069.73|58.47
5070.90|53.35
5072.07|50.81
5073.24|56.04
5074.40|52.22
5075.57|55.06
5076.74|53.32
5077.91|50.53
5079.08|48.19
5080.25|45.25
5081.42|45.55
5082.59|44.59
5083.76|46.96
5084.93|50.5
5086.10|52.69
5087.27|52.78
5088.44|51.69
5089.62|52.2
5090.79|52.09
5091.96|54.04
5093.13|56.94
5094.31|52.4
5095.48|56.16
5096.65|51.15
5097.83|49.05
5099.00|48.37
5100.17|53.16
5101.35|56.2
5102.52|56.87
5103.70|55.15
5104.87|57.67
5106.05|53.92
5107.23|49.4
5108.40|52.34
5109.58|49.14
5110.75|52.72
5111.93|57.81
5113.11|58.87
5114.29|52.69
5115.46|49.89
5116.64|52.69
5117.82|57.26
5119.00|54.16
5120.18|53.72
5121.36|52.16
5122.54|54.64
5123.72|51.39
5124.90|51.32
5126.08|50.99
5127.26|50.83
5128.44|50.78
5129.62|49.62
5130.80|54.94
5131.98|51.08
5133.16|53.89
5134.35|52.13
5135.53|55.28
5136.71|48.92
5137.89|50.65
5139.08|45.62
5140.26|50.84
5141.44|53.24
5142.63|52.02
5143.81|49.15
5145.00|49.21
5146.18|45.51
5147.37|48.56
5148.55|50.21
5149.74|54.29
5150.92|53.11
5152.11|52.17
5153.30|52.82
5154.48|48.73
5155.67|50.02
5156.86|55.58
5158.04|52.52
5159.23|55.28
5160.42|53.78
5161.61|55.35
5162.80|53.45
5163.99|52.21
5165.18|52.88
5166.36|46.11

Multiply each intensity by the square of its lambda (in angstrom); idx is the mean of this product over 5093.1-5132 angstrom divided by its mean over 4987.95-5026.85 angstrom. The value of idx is 1.07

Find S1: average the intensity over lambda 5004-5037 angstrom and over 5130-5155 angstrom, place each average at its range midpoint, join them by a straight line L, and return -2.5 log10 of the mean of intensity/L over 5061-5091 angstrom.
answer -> 0.00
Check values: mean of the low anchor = 51.6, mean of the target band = 51.5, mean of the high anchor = 51.1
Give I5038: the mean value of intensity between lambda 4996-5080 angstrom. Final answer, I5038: 52.3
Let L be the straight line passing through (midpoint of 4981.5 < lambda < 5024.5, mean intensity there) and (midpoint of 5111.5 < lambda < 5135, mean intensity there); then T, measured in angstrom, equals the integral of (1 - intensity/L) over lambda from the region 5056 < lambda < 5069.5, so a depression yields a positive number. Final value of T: -0.41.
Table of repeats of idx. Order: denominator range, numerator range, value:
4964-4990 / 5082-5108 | 1.06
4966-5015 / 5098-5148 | 1.07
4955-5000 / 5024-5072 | 1.05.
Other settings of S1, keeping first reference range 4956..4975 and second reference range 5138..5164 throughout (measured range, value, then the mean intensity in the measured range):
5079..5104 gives 0.00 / 51.5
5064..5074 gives -0.03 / 53.3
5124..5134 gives 0.00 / 51.7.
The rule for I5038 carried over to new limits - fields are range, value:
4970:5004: 52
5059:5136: 52.5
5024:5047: 52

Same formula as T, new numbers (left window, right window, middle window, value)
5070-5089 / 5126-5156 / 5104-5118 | -0.8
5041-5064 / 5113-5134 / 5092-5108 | -0.1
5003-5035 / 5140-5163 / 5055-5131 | -1.4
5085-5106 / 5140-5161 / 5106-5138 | -0.1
